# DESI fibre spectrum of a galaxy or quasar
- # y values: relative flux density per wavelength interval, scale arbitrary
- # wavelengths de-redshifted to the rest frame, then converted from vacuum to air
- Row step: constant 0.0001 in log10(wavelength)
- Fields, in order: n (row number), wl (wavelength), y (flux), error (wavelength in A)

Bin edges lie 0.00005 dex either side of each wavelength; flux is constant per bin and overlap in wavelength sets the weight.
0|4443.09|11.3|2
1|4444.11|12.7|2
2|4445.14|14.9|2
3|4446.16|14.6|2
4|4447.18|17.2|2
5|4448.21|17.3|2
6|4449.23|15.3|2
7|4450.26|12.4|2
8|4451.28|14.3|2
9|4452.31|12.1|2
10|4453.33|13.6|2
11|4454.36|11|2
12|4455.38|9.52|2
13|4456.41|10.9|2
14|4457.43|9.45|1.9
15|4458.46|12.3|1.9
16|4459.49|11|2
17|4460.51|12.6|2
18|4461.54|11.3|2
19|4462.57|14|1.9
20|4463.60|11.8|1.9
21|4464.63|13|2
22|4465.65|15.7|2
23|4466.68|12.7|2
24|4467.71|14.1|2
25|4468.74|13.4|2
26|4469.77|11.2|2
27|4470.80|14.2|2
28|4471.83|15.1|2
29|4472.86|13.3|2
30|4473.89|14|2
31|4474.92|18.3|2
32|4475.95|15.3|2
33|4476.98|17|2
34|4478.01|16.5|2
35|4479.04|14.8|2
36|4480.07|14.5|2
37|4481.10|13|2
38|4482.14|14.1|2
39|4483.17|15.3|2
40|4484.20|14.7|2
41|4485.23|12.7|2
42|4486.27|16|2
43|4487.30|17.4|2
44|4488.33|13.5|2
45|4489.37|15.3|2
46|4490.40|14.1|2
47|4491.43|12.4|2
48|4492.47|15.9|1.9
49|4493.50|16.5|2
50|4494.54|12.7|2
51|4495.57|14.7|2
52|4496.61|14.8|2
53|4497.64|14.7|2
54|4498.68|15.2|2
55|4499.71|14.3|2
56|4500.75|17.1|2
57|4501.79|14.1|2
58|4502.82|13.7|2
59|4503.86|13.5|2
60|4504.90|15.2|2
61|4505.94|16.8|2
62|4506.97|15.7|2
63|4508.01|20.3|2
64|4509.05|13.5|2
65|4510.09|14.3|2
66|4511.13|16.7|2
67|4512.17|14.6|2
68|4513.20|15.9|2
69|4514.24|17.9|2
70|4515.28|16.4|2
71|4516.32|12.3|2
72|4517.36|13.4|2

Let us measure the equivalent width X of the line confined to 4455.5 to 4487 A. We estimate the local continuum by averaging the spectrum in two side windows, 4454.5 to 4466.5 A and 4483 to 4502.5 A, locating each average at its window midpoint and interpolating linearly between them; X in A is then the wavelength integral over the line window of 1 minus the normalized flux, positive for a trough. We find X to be -1.9 A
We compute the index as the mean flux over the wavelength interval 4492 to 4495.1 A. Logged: 15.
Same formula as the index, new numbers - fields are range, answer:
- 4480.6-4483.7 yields 14.1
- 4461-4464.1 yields 12.3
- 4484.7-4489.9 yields 15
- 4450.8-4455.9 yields 12.1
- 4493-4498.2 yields 14.7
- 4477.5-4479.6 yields 15.6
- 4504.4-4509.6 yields 16.3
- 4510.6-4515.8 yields 16.3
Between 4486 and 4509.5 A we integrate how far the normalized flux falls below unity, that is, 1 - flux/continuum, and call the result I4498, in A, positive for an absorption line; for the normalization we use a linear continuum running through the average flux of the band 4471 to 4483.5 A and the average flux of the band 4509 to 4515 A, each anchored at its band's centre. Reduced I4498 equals 0.5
